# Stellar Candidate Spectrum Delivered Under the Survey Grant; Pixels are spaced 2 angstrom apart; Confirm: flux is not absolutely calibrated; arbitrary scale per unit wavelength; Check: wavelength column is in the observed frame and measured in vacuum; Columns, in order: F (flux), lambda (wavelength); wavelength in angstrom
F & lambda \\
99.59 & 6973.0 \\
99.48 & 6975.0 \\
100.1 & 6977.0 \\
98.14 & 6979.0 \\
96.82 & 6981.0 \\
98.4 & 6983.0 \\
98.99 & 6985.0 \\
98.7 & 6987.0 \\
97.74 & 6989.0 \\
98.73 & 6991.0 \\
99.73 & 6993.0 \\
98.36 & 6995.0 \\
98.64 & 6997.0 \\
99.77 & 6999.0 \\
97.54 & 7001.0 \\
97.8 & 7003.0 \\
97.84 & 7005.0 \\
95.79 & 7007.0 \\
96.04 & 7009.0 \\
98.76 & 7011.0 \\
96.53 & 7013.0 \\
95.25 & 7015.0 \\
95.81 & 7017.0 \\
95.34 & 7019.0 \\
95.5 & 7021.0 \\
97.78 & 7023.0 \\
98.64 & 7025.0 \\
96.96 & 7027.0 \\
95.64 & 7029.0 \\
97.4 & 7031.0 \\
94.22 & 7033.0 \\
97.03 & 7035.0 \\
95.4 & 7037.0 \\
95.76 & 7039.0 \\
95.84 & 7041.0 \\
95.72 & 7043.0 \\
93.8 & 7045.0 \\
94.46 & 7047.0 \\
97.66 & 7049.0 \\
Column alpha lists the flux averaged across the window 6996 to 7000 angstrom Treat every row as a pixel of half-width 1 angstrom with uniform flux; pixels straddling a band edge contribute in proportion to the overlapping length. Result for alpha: 99.2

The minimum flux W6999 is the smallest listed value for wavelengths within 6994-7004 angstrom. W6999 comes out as 97.54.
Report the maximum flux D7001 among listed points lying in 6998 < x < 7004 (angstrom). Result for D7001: 99.77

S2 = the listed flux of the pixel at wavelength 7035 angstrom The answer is 97.03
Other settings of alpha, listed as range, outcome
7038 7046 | 95.3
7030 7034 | 95.8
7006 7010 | 95.9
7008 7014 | 97.1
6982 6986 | 98.7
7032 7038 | 95.5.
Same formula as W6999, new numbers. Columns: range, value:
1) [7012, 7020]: 95.25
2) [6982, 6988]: 98.4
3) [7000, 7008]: 95.79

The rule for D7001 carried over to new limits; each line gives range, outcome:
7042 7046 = 95.72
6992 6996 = 99.73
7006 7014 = 98.76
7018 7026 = 98.64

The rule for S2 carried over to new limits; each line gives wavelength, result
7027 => 96.96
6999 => 99.77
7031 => 97.4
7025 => 98.64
